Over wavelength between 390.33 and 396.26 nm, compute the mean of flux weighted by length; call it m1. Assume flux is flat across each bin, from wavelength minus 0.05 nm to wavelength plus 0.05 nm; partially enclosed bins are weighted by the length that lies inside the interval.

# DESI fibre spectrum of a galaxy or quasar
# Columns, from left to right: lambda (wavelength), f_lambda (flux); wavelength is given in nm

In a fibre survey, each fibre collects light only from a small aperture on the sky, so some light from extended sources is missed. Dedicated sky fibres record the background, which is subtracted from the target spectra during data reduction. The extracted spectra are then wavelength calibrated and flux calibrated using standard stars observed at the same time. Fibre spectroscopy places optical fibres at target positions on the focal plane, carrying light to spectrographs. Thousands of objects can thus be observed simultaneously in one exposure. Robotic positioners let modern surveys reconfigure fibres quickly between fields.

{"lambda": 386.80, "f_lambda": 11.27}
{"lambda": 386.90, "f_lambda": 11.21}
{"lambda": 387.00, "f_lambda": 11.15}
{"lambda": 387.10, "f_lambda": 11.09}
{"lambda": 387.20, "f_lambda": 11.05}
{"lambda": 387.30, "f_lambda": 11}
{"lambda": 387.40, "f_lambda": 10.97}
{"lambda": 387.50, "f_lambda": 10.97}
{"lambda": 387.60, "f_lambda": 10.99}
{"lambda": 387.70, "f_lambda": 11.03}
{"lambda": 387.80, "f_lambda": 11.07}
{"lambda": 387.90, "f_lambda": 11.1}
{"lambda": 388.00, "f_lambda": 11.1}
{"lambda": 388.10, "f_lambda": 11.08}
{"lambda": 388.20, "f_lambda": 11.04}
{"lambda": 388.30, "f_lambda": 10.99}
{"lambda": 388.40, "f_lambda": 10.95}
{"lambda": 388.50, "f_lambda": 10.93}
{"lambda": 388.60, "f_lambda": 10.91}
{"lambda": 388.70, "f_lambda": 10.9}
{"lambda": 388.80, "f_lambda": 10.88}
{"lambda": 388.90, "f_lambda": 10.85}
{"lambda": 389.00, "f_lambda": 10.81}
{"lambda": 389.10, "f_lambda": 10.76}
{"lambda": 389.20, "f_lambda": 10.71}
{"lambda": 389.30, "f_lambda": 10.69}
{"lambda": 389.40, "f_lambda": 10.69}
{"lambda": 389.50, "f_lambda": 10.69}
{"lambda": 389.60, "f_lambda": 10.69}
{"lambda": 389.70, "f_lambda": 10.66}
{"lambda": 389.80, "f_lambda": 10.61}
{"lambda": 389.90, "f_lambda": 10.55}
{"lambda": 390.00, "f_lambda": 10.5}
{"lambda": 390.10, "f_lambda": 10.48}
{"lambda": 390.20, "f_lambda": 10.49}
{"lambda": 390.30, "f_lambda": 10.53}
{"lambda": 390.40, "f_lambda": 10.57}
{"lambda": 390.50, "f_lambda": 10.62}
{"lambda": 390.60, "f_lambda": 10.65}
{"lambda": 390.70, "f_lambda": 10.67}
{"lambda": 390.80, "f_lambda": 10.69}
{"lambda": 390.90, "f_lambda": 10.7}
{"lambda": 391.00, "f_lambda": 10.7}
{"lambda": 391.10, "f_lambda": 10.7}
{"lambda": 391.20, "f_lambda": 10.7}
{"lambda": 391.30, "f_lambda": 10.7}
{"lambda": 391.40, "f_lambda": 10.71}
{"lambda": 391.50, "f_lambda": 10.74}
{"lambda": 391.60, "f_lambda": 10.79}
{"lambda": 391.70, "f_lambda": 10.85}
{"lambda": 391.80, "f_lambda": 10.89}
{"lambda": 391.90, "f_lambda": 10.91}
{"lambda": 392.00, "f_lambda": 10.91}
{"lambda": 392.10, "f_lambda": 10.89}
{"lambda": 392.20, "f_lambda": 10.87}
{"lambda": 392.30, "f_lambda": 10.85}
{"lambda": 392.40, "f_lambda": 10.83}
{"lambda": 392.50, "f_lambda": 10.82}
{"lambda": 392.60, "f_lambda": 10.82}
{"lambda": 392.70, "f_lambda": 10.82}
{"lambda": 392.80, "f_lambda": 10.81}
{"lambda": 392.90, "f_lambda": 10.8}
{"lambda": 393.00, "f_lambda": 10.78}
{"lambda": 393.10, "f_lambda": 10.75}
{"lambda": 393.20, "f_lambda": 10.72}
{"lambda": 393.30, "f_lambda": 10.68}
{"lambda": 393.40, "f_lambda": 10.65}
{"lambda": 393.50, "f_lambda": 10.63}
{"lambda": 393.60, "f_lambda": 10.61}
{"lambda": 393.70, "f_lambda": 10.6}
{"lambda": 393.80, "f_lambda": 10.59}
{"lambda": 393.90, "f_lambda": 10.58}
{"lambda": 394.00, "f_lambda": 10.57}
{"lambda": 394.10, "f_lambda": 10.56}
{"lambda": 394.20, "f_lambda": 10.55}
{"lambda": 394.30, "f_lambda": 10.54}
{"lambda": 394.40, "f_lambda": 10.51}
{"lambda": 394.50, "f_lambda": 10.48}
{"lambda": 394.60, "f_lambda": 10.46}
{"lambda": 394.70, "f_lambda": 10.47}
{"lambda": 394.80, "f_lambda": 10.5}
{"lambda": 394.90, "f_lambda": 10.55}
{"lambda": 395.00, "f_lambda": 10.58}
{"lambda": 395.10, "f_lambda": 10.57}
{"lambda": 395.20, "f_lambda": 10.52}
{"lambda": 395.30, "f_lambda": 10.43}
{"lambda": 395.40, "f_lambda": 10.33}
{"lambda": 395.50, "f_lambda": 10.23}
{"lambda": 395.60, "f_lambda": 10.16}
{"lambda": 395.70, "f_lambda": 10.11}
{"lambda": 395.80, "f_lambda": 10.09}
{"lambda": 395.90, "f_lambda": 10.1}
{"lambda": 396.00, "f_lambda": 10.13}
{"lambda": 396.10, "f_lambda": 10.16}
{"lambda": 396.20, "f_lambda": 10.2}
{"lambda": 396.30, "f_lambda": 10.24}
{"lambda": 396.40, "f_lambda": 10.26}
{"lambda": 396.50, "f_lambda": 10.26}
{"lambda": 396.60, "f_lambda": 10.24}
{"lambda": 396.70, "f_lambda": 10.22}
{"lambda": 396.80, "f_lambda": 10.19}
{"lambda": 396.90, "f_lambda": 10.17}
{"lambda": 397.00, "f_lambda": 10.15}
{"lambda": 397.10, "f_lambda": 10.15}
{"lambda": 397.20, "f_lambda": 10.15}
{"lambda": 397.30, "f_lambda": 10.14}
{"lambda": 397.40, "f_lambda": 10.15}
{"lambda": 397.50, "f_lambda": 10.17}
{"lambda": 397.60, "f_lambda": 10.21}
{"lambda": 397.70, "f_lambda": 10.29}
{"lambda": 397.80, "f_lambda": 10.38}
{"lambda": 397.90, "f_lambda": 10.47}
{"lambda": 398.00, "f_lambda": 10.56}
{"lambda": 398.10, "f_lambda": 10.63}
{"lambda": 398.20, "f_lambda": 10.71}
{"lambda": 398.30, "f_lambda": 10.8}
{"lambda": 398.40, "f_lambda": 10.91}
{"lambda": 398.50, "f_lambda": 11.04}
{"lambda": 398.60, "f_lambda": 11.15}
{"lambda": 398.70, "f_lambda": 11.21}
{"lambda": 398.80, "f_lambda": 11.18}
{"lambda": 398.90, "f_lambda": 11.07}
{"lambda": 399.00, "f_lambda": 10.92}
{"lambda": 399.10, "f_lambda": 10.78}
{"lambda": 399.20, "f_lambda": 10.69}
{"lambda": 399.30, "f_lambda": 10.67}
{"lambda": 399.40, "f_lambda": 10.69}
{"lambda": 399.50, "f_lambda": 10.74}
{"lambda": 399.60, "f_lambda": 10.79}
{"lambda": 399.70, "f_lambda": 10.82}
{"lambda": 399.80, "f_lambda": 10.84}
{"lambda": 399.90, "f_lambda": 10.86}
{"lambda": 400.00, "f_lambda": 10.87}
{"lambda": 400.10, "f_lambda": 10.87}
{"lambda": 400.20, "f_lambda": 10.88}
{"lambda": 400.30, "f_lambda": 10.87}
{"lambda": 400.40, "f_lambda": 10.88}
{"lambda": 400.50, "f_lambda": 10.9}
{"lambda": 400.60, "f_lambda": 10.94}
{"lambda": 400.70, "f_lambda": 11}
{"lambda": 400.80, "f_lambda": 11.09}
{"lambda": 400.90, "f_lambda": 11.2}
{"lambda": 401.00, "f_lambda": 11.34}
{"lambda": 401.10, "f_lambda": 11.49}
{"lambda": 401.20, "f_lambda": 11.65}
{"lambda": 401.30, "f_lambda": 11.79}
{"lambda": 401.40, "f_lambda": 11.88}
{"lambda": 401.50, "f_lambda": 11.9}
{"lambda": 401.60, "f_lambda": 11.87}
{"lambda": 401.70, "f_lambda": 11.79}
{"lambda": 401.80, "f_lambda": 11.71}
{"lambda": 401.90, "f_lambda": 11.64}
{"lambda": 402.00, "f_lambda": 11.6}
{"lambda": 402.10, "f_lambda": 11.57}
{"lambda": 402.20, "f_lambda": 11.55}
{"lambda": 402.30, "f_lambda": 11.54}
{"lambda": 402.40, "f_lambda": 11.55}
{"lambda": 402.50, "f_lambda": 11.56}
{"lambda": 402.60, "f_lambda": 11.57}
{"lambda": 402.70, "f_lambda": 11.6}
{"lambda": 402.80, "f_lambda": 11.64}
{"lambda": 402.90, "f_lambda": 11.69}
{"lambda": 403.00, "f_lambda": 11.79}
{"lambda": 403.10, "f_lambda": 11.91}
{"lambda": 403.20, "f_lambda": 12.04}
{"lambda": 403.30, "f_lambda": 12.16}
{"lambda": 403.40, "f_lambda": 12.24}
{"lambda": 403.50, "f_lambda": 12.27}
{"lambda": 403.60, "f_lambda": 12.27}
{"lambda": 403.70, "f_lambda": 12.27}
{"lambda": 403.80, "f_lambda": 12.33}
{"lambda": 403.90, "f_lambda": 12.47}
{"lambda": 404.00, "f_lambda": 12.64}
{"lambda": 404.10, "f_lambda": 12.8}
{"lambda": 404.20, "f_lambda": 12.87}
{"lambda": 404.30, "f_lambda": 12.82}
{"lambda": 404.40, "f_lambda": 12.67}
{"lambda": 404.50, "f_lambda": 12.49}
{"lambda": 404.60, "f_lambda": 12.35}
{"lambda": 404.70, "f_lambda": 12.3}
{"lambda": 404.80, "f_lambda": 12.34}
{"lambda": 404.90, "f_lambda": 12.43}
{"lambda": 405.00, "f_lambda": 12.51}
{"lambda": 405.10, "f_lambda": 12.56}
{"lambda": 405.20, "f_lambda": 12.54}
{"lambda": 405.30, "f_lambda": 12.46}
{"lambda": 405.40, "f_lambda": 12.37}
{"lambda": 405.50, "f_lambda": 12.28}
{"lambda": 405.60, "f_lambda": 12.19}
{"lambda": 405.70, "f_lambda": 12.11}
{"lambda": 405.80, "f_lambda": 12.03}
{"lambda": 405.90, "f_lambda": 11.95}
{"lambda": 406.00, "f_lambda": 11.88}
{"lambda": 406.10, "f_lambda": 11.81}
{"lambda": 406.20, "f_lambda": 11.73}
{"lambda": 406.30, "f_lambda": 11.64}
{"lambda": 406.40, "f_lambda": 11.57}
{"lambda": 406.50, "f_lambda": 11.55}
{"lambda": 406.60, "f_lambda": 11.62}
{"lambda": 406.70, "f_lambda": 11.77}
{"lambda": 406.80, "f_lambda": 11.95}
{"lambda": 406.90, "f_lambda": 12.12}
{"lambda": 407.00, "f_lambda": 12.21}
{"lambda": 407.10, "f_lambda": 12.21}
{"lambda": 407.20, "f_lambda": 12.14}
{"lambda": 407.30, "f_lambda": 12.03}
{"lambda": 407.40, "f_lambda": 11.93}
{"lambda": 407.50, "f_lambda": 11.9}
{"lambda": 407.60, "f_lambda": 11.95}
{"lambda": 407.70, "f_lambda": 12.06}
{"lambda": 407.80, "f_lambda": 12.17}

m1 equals 10.6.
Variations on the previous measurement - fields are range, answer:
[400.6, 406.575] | 12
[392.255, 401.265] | 10.6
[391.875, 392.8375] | 10.9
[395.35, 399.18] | 10.4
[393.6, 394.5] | 10.6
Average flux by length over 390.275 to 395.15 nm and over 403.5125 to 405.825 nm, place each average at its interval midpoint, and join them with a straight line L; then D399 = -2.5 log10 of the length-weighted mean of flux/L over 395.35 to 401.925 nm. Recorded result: 0.08 mag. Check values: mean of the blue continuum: 10.7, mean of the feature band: 10.7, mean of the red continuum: 12.4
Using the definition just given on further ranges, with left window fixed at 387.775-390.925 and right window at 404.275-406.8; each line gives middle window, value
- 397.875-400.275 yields 0.073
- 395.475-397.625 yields 0.122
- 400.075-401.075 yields 0.068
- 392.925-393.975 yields 0.045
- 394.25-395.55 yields 0.077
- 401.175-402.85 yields 0.016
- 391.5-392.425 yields 0.013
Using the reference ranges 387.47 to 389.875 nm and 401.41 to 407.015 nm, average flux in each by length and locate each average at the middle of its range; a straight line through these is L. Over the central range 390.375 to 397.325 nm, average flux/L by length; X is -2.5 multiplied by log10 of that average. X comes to 0.07 mag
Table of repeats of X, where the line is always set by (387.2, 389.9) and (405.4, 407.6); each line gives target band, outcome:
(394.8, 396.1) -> 0.10 mag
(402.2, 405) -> -0.04 mag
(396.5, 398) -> 0.12 mag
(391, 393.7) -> 0.03 mag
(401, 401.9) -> -0.01 mag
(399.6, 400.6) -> 0.07 mag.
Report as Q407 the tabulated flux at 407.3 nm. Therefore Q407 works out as 12.03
